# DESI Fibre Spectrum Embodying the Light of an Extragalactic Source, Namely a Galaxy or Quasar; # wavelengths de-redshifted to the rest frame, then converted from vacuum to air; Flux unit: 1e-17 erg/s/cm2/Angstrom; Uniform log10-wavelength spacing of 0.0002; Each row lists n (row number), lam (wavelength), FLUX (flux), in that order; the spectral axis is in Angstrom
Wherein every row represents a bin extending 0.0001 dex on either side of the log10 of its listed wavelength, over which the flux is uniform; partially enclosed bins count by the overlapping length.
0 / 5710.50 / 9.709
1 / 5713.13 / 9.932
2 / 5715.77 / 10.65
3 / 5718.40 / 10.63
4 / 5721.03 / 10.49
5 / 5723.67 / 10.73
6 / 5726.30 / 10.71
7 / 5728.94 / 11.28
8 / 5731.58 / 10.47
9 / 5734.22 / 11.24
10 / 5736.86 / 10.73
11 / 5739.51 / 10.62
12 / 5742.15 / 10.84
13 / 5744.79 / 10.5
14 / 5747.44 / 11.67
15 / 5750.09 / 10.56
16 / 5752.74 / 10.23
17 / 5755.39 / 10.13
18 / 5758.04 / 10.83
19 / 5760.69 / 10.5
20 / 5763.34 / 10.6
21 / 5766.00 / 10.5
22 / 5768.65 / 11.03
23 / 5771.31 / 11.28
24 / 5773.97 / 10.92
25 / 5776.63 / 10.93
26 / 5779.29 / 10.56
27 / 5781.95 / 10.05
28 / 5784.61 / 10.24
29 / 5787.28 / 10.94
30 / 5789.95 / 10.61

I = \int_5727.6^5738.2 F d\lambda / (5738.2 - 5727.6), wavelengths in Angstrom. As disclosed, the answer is 10.9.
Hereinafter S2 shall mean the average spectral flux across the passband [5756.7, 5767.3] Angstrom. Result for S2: 10.6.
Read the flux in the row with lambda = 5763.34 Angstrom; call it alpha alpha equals 10.6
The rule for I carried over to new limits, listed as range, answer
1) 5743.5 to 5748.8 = 11.1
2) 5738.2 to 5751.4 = 10.8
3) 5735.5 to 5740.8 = 10.7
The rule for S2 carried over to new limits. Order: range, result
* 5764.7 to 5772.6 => 10.9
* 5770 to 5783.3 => 10.7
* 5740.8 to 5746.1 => 10.7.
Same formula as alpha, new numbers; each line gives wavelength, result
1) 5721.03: 10.49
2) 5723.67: 10.73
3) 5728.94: 11.28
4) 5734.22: 11.24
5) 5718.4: 10.63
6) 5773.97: 10.92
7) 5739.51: 10.62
